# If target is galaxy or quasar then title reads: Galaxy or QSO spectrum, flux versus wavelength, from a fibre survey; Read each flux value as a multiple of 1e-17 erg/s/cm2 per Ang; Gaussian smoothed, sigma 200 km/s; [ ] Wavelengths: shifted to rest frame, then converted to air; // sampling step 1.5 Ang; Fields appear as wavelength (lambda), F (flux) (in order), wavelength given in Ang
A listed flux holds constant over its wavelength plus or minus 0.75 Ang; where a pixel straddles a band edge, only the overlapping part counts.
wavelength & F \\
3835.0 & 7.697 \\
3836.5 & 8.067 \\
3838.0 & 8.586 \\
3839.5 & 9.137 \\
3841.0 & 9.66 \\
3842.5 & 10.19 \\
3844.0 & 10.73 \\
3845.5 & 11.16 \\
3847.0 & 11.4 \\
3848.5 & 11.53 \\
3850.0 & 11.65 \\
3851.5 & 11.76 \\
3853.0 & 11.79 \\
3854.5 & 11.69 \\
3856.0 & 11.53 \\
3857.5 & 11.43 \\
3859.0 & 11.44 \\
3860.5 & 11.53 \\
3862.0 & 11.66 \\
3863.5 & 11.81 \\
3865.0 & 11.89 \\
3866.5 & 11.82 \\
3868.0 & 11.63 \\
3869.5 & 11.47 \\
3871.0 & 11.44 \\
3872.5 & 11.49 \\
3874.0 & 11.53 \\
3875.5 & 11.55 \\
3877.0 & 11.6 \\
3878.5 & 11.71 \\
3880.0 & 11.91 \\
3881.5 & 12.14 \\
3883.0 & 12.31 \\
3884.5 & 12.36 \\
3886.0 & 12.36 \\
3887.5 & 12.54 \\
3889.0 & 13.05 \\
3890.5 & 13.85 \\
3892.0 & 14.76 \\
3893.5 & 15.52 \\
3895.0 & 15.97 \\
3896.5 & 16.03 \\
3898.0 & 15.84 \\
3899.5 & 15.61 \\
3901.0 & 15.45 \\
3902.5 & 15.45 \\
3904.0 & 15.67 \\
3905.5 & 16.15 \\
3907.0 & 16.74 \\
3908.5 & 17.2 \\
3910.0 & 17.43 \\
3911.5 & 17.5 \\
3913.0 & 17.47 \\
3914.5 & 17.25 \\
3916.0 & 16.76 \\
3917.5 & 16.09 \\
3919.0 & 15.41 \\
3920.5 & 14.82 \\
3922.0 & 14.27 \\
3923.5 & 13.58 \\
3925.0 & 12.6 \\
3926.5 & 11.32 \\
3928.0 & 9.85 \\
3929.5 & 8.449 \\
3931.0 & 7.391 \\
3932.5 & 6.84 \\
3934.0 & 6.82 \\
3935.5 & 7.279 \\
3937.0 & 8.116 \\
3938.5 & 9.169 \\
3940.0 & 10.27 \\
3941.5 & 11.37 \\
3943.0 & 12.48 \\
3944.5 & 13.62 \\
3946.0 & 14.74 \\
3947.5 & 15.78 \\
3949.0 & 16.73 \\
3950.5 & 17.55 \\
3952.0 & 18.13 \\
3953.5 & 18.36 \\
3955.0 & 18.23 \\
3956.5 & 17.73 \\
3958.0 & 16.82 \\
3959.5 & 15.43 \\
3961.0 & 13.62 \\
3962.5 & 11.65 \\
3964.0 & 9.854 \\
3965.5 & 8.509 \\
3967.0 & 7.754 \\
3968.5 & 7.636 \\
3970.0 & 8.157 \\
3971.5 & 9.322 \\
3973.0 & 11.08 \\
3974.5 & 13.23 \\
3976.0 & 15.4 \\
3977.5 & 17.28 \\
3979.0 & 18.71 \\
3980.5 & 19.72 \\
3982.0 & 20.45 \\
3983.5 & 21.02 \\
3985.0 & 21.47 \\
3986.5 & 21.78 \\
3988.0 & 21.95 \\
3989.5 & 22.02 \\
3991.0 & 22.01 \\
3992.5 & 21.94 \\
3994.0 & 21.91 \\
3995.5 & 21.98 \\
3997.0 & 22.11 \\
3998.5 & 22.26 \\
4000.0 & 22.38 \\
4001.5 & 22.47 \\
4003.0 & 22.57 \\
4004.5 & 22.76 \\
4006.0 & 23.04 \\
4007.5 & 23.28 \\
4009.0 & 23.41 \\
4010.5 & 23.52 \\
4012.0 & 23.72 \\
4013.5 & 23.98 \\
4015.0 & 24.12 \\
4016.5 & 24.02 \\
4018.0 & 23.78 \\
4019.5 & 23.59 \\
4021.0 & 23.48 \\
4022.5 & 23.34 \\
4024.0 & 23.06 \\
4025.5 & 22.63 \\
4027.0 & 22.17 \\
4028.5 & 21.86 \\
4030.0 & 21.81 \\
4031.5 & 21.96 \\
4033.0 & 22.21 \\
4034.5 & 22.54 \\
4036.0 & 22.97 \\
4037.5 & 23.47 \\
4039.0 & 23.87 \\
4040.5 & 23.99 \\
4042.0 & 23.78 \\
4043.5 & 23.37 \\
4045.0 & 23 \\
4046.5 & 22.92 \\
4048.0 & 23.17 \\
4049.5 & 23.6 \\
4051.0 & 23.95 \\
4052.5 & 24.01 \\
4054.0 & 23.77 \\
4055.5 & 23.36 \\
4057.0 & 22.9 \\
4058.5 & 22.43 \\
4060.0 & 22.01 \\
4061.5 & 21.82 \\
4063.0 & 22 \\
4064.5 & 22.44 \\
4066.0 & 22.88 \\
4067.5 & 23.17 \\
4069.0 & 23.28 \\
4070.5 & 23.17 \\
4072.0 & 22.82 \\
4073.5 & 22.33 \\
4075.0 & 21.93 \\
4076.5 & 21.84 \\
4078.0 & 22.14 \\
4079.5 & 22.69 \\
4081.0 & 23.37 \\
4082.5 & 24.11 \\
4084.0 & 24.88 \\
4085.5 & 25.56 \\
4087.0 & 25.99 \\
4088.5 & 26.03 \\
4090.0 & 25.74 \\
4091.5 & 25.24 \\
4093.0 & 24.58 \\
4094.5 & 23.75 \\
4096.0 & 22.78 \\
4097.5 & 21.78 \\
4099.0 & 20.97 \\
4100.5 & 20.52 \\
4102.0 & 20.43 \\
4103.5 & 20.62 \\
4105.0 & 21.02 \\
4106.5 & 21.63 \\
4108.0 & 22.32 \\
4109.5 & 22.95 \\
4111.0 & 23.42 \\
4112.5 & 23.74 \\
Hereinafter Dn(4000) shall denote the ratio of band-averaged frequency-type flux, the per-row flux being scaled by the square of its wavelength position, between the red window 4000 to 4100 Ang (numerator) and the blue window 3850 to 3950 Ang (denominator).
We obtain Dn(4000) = 1.9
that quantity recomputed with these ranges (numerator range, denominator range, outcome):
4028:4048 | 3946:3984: 1.62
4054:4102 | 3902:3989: 1.73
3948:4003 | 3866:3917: 1.27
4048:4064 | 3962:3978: 2.22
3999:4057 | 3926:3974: 2.03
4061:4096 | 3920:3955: 2.06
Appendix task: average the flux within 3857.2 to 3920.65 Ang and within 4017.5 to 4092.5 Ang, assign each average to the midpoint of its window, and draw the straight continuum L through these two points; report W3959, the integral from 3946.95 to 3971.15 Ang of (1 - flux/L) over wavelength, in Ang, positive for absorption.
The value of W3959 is 5.4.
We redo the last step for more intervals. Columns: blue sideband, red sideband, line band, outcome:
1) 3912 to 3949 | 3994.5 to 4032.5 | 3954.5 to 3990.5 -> 4.9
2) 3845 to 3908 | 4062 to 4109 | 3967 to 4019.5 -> -3.8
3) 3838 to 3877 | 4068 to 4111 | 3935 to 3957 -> 2.5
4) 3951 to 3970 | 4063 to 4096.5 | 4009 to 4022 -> -4.0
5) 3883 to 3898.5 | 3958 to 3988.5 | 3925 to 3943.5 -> 6.7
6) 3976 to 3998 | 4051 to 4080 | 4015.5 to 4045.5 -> -1.6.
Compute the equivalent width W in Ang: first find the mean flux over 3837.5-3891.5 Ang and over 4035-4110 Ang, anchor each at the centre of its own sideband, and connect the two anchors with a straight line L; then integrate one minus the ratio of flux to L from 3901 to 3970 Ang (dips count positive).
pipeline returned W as 8.5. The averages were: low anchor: 11.6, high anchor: 23.1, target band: 13.4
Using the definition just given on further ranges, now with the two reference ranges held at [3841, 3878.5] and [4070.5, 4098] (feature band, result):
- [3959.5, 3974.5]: 6.2 Ang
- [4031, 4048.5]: -1.5 Ang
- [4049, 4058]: -0.6 Ang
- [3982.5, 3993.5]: -1.9 Ang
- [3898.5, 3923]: -3.3 Ang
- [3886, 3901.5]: -1.6 Ang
